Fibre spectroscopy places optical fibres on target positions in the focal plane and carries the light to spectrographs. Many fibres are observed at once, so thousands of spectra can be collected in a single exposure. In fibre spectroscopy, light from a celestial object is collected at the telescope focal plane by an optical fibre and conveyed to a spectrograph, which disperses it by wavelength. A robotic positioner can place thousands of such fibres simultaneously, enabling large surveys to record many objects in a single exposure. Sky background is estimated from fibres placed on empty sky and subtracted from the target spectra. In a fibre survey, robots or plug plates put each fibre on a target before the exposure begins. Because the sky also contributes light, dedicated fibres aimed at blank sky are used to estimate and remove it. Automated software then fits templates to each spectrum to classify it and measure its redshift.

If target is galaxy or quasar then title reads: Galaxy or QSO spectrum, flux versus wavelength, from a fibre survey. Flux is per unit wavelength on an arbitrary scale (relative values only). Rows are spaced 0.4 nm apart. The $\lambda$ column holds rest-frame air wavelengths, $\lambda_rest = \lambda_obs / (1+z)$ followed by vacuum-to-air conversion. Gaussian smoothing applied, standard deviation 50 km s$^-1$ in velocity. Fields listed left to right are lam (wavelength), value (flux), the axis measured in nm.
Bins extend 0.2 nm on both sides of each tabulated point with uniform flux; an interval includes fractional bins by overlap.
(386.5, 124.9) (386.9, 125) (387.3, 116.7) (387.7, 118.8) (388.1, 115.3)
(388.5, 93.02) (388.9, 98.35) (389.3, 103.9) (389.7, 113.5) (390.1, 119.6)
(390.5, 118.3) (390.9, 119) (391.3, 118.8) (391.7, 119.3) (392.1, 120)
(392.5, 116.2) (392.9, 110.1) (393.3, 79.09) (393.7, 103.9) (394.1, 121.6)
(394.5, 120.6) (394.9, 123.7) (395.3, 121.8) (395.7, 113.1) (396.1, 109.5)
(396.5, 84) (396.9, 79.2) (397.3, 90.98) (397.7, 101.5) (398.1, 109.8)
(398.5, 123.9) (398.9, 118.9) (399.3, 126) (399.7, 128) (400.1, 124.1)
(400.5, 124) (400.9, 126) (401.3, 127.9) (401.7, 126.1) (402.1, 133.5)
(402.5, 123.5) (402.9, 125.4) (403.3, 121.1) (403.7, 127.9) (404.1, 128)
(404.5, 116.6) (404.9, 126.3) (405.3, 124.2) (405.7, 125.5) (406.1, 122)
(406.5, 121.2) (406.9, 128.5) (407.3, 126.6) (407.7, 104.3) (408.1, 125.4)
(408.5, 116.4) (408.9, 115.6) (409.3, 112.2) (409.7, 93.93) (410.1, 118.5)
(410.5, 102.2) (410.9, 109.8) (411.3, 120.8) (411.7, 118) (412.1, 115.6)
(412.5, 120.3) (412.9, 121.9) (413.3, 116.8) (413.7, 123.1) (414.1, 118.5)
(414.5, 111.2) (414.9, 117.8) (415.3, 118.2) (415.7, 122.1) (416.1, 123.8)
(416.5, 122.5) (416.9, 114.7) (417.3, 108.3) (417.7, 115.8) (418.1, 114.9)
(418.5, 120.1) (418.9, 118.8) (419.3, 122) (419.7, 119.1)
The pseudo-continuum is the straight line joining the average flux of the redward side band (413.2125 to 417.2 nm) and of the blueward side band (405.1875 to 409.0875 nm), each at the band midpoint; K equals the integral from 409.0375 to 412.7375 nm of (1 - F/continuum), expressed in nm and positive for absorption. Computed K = 0.226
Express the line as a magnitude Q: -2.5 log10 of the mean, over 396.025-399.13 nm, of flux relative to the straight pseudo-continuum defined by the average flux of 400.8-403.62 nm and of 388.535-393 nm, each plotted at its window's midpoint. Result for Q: 0.19 mag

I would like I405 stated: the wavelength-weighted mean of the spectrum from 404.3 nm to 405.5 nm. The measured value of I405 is 122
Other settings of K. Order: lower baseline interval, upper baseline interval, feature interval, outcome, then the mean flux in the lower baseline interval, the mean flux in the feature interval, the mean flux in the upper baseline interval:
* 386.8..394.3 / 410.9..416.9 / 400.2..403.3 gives -0.29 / 112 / 126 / 119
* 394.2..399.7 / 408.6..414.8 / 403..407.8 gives -0.44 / 110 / 123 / 115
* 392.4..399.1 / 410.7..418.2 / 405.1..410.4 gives -0.18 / 107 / 118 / 118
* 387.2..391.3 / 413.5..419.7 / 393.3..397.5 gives 0.29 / 112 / 106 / 118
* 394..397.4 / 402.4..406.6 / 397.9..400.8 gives -0.21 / 107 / 122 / 124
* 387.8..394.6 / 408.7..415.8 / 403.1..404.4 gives -0.13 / 111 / 125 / 115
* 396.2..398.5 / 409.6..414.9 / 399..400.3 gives -0.34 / 96.5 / 125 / 115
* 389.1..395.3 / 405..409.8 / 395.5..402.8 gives 0.07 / 114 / 115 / 119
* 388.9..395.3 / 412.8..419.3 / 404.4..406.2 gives -0.11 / 114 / 123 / 118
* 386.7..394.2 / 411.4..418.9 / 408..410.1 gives 0.07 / 112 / 113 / 118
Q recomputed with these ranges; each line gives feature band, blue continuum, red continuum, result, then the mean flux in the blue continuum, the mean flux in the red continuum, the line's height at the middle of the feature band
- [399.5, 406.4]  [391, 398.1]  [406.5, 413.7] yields -0.12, 108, 116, 112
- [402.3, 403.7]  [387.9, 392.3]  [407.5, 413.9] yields -0.09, 113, 115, 114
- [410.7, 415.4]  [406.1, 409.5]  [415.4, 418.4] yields 0.00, 119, 118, 118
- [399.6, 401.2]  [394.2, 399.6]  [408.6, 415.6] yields -0.13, 110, 115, 111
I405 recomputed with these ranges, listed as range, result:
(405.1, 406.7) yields 123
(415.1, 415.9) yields 120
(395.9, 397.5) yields 90.9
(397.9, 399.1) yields 118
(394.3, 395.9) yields 120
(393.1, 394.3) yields 102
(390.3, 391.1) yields 119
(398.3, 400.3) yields 124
